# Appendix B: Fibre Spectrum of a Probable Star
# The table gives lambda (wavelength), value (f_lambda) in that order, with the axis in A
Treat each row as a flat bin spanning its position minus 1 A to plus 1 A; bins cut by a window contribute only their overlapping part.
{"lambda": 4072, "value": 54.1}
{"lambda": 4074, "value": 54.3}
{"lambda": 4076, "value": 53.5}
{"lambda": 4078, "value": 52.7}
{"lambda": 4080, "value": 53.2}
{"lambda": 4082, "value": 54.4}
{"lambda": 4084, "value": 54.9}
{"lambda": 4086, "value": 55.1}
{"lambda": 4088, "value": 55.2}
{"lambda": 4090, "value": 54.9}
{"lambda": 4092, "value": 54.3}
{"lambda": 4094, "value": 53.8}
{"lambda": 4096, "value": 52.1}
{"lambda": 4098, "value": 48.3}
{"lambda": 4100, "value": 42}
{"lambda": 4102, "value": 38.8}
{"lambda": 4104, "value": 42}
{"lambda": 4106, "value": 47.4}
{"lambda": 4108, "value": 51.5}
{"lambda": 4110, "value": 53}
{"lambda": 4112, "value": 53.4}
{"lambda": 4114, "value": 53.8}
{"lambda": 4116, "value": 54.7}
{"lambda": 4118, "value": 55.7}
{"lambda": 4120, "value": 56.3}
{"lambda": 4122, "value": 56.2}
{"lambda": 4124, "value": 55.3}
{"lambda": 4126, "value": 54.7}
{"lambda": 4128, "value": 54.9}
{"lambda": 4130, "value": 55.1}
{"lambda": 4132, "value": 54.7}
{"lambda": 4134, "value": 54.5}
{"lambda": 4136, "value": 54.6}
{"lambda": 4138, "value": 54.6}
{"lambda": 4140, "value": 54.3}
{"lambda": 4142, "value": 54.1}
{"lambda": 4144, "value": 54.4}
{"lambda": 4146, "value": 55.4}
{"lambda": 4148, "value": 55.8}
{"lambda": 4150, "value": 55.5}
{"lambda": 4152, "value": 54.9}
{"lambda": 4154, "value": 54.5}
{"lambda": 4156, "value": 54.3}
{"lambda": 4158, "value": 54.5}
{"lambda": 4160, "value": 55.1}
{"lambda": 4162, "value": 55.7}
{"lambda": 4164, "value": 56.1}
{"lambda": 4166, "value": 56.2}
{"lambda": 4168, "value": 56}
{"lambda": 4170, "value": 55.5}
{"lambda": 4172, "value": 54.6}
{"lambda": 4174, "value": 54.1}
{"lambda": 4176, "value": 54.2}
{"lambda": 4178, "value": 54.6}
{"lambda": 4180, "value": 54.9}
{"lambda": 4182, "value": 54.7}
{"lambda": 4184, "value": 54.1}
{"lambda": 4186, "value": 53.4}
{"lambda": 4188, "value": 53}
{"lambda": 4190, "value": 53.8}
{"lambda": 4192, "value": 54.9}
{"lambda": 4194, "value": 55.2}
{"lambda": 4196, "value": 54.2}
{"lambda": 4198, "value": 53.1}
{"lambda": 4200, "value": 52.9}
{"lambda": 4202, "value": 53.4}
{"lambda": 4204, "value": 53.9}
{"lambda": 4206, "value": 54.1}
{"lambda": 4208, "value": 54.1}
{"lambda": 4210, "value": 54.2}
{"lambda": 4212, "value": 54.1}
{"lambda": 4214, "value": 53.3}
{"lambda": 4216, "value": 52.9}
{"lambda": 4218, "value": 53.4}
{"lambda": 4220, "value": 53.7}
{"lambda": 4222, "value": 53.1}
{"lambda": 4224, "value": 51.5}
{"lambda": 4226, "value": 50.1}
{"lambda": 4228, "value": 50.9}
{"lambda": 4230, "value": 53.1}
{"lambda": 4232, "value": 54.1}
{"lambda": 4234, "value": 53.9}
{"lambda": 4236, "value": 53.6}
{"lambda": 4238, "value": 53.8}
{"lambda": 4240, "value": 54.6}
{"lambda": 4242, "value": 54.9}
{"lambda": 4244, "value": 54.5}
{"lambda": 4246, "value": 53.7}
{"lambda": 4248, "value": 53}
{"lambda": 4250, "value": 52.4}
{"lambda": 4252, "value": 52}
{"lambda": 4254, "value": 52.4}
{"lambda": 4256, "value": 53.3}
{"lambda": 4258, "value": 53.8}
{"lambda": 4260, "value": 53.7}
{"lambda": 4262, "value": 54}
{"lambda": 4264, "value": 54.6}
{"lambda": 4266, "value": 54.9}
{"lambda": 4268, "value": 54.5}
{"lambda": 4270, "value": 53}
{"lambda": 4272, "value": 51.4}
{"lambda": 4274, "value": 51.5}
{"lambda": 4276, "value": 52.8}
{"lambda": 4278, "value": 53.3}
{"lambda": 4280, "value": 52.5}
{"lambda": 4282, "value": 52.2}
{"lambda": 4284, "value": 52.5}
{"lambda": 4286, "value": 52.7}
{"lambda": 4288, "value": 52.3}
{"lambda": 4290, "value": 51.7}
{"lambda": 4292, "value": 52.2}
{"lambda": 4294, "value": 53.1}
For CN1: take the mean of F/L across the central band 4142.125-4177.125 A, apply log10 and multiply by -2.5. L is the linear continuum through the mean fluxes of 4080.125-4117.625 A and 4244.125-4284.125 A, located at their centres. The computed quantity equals -0.06 mag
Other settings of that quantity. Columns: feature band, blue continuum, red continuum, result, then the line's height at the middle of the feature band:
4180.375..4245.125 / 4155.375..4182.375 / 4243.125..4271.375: 0.01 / 54.3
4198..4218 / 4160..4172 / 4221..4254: 0.01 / 54.2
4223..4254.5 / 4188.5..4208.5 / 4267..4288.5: 0.00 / 53.3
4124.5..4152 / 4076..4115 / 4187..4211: -0.05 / 52.3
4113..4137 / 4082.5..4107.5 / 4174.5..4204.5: -0.08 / 51.3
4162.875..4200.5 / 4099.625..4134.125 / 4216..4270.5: -0.04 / 52.7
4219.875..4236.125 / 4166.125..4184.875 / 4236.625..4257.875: 0.03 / 53.8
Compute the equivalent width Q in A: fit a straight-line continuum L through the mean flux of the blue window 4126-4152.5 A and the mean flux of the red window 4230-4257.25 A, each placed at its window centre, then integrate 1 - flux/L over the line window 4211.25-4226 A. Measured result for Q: 0.3 A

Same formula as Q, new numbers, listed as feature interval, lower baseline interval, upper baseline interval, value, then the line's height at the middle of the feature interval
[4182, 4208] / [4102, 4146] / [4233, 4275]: -0.23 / 53.4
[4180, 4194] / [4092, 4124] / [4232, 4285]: -0.53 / 52.2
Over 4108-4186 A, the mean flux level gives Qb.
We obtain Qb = 54.8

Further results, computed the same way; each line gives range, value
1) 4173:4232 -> 53.6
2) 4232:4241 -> 54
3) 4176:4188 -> 54.2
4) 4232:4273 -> 53.6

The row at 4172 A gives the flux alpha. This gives 54.6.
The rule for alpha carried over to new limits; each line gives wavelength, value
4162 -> 55.7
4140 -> 54.3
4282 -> 52.2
